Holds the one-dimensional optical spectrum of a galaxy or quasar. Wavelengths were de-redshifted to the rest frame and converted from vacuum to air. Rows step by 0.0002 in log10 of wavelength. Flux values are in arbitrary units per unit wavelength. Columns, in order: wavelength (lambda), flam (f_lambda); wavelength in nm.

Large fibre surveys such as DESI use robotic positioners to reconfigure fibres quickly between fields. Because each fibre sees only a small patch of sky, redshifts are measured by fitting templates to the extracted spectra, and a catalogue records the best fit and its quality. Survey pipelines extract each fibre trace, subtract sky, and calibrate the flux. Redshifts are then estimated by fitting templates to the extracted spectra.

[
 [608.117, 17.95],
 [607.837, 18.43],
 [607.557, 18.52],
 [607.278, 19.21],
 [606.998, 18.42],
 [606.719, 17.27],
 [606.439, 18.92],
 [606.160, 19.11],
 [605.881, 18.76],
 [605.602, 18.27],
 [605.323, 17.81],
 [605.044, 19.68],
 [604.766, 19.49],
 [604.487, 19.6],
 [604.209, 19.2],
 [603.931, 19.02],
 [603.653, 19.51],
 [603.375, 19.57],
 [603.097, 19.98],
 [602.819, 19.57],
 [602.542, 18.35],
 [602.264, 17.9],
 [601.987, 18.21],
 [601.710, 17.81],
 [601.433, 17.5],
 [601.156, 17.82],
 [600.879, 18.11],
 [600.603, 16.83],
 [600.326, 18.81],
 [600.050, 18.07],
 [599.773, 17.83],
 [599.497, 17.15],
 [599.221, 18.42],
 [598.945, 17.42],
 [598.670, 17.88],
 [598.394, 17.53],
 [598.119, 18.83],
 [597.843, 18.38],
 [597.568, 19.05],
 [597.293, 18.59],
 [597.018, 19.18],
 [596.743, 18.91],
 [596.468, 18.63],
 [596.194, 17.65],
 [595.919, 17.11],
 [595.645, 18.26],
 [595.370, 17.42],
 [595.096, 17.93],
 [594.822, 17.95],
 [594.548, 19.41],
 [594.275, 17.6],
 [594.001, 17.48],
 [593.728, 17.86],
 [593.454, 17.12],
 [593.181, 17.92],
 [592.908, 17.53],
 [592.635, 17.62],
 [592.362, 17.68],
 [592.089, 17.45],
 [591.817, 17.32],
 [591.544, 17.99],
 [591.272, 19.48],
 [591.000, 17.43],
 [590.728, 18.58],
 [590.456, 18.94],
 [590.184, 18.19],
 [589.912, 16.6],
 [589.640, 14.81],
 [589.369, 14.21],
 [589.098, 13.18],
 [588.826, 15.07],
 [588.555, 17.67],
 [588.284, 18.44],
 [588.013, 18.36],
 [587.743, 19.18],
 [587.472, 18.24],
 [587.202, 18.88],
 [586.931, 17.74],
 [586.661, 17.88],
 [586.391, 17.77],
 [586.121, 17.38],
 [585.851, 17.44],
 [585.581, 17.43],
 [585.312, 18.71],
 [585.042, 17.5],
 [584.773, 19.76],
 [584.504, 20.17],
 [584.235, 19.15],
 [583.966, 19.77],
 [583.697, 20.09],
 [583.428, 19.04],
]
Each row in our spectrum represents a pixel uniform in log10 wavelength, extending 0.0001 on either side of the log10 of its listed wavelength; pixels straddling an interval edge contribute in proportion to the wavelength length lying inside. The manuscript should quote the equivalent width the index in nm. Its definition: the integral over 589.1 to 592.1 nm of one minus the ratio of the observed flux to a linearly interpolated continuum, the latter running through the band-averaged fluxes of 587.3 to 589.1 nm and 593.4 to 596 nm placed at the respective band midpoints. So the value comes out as 0.077 nm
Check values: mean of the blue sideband 17.5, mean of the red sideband 17.8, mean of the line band 17.2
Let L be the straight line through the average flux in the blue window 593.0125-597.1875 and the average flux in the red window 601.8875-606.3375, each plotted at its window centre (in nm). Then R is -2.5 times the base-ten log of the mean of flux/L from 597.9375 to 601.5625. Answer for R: 0.04 mag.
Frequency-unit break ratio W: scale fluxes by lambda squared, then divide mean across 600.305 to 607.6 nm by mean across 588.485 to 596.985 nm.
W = 1.1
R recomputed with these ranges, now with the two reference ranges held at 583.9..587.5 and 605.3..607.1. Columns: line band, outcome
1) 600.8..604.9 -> -0.022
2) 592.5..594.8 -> 0.034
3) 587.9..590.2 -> 0.141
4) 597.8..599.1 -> 0.024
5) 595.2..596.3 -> 0.048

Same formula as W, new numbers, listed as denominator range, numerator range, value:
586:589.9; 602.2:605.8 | 1.18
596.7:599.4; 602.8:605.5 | 1.07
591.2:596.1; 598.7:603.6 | 1.05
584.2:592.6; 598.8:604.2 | 1.08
